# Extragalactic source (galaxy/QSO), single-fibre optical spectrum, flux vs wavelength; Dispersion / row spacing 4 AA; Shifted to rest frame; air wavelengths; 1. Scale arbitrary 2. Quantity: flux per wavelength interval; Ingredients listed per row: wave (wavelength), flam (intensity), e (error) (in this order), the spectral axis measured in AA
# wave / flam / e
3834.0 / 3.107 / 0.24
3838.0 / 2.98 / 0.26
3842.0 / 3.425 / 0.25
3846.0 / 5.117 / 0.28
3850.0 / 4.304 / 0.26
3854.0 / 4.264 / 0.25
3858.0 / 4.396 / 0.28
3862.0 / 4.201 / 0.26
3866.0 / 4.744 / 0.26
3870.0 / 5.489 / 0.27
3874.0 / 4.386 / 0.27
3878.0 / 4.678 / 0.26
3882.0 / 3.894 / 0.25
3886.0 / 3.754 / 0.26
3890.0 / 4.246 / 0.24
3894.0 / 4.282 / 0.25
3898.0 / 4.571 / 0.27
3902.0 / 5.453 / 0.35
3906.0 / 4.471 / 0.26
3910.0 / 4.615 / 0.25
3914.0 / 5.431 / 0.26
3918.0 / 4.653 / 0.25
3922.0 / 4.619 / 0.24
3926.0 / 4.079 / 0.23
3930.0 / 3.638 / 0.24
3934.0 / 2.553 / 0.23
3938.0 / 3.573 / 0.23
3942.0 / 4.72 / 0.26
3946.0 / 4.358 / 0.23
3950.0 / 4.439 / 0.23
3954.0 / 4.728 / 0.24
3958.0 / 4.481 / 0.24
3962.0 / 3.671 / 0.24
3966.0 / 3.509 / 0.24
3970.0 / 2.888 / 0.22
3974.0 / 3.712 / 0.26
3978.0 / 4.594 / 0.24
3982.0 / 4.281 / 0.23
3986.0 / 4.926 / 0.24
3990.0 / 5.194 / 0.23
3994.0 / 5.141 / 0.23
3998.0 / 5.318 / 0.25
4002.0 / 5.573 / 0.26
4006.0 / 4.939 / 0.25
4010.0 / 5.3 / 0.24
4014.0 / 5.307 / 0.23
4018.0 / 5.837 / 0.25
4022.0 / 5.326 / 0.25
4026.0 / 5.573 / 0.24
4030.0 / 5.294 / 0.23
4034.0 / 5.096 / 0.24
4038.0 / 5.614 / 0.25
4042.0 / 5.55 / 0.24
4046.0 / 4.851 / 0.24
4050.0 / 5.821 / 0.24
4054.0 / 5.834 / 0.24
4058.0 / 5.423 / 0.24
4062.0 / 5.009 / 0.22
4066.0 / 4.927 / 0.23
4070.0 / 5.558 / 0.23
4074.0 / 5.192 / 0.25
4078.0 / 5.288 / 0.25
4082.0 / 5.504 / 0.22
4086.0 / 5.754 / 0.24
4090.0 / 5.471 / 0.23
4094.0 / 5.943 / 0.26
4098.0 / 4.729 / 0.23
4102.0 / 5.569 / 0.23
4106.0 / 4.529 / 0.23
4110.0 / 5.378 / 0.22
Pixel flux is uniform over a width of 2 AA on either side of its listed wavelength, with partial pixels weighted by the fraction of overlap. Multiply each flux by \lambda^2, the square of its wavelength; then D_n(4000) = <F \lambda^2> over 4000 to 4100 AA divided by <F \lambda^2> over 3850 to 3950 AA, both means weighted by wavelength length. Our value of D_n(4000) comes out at 1.3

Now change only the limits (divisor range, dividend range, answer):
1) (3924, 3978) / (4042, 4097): 1.47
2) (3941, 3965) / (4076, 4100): 1.34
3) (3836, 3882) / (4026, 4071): 1.36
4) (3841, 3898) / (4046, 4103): 1.36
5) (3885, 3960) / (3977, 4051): 1.26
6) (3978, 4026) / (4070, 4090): 1.09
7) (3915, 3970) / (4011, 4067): 1.40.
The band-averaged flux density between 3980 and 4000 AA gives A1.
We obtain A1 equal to 4.97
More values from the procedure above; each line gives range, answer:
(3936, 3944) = 4.15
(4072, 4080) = 5.24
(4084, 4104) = 5.49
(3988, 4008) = 5.23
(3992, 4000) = 5.23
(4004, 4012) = 5.12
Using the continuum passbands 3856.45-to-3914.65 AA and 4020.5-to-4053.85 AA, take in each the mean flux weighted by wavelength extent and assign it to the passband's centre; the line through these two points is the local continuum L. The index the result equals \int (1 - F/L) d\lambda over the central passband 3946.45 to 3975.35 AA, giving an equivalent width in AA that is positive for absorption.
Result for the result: 6.0 AA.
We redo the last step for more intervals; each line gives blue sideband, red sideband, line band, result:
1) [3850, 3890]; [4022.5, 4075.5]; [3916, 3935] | 2.9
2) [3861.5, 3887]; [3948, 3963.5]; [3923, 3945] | 3.0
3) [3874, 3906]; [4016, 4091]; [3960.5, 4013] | 4.8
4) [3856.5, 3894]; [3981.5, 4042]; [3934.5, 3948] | 2.2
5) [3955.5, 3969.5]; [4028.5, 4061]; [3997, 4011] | -2.0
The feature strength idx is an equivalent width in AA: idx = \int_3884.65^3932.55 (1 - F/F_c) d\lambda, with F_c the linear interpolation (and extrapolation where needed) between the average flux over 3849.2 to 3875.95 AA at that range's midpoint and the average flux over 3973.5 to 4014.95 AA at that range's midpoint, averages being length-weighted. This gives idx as 2.3 AA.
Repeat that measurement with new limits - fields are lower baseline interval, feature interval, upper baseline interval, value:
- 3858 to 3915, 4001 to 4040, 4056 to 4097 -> -1.8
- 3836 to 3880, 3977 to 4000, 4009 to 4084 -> 0.7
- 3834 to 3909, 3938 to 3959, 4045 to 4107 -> 1.2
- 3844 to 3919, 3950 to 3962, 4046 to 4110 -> 1.1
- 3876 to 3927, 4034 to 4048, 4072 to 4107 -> -0.4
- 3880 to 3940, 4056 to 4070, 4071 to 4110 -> 0.0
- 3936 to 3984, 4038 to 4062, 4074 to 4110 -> -2.6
